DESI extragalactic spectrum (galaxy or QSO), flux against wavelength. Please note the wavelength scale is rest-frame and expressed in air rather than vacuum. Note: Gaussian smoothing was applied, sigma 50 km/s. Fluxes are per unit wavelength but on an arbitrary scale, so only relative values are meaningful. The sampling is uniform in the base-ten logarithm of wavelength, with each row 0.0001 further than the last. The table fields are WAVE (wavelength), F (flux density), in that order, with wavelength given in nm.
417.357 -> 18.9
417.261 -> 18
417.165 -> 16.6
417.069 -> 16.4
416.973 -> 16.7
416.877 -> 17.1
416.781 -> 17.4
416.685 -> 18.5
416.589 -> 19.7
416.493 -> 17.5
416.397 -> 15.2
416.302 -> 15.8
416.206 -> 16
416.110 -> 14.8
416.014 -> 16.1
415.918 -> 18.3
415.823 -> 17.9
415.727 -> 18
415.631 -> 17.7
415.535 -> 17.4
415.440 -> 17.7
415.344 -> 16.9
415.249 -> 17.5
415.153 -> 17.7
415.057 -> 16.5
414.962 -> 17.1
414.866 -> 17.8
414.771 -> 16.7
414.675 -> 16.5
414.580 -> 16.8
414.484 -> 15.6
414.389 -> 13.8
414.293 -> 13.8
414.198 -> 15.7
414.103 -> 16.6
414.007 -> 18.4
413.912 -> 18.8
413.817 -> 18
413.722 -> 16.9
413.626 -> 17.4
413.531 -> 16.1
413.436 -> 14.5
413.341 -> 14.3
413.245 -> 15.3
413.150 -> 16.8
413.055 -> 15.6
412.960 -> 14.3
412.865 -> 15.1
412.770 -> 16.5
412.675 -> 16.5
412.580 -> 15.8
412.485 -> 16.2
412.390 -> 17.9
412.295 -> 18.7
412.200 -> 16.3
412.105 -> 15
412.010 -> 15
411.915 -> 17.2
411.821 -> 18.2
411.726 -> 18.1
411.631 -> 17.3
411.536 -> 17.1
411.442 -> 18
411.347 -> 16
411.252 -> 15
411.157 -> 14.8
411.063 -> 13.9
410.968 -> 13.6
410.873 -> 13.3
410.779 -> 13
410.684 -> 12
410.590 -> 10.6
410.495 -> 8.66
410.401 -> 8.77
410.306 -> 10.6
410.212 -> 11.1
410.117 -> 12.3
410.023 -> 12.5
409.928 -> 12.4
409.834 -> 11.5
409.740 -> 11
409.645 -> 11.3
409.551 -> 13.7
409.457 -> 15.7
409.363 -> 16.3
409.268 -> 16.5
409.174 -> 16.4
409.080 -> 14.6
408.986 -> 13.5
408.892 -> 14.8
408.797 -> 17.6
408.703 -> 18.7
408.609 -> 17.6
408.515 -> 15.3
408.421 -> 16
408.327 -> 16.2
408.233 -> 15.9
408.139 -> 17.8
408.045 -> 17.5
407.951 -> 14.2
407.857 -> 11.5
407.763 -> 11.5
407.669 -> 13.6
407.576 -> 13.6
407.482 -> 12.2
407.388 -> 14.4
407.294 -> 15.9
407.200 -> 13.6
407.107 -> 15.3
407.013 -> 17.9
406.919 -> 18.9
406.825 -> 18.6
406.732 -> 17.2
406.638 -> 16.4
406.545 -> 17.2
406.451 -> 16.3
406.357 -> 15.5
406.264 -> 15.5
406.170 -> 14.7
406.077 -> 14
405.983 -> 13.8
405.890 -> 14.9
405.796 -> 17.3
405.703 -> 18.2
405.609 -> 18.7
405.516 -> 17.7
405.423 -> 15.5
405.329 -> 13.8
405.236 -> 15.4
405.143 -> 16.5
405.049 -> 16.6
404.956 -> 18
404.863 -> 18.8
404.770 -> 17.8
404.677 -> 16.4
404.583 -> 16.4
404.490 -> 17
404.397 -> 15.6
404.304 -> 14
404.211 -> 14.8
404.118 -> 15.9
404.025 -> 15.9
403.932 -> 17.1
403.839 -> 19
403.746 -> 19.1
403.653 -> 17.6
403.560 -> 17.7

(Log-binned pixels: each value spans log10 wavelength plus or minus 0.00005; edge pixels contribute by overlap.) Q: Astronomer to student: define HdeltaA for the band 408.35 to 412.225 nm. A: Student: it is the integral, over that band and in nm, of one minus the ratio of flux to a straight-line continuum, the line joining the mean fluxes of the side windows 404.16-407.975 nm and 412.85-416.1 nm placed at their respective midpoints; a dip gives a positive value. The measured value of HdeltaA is 0.417 nm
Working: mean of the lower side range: 15.7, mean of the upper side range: 16.6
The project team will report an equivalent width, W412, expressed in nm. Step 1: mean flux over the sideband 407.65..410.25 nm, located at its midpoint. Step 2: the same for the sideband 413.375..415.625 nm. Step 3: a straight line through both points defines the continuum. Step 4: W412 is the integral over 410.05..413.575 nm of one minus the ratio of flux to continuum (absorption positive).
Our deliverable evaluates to 0.193 nm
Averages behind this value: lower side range 14.6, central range 14.8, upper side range 16.7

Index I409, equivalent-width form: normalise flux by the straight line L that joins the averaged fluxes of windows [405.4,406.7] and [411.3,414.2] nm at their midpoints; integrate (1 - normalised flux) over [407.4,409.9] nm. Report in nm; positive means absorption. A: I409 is 0.24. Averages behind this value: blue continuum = 16.1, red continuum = 16.6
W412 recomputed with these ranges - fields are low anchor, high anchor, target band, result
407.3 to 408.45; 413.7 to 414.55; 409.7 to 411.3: 0.34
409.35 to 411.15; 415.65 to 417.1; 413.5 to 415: -0.12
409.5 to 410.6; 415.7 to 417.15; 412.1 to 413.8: -0.28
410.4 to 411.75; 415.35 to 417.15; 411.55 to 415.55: -0.26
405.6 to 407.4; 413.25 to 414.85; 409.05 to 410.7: 0.37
